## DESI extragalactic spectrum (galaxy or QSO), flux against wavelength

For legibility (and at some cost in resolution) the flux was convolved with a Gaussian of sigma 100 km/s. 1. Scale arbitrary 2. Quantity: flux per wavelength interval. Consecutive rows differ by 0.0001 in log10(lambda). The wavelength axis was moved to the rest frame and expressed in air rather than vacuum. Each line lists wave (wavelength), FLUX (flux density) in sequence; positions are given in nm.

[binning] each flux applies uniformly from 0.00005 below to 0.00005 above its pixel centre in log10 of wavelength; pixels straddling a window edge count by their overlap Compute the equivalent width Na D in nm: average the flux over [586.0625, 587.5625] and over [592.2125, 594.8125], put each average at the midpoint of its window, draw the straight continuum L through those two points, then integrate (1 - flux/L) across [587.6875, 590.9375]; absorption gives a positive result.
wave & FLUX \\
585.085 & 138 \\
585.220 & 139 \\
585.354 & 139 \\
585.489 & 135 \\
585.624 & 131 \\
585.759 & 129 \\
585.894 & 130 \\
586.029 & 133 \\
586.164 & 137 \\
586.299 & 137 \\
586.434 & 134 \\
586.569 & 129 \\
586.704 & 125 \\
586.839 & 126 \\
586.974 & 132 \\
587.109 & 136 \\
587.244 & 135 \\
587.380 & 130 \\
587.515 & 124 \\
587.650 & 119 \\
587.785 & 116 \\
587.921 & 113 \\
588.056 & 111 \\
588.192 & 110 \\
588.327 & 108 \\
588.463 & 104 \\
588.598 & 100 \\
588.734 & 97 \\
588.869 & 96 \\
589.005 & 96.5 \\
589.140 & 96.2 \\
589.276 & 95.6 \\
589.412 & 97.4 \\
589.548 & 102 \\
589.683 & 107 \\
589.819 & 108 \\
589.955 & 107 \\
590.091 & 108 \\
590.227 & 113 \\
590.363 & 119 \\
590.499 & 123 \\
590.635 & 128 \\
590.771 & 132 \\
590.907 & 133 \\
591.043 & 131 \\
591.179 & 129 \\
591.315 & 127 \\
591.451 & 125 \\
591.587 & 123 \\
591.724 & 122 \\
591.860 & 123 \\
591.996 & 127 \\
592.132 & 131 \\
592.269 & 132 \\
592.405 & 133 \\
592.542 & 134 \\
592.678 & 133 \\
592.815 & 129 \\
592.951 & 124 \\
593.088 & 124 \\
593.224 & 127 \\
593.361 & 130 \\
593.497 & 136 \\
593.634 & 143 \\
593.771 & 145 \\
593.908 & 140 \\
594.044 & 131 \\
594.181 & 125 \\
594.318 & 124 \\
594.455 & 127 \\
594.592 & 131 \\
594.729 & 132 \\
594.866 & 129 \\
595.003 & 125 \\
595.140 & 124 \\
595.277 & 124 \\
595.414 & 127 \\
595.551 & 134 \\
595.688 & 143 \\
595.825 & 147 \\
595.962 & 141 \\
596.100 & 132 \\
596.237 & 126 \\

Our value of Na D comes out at 0.56 nm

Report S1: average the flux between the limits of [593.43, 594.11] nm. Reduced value 139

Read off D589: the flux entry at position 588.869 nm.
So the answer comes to 96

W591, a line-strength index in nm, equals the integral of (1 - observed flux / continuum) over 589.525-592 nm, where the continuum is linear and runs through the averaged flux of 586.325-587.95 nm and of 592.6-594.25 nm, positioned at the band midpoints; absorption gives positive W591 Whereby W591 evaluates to 0.18 nm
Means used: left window 127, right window 132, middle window 121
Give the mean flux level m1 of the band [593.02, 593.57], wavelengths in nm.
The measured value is 129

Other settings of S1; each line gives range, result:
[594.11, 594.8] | 128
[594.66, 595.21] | 127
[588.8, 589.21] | 96.3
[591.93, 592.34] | 130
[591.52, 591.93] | 123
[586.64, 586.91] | 126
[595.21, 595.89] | 135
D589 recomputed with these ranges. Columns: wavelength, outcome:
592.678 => 133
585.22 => 139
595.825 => 147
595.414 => 127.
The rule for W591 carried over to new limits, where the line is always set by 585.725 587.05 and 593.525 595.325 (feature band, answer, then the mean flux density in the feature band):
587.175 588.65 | 0.18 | 116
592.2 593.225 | 0.01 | 130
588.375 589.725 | 0.33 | 99.2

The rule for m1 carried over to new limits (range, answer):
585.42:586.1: 131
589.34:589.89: 104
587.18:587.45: 132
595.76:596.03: 144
